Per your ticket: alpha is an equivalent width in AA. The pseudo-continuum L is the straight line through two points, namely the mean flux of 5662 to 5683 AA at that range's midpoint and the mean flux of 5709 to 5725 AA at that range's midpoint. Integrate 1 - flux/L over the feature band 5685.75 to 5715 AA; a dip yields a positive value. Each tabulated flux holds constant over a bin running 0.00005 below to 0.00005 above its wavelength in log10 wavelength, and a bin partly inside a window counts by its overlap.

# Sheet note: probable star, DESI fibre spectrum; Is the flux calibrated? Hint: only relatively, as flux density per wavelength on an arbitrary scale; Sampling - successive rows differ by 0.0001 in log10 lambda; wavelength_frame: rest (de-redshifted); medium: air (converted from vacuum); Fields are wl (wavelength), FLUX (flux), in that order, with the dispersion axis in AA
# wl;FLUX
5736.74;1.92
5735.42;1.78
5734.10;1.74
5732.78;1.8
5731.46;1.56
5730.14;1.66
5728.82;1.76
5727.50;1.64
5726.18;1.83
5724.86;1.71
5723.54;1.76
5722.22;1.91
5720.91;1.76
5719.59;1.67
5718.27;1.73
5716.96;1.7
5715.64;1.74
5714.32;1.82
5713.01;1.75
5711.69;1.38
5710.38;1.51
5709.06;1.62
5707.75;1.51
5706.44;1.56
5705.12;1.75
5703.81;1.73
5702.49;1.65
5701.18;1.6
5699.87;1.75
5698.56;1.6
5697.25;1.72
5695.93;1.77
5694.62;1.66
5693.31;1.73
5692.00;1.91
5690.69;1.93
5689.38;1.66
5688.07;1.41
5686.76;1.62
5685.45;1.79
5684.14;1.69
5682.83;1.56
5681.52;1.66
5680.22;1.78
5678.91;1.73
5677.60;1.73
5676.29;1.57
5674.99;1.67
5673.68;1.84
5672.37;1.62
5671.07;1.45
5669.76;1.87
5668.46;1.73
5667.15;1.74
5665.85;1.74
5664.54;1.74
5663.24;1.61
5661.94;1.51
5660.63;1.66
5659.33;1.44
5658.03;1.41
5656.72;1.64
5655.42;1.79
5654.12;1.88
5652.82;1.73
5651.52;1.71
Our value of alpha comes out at 0.5 AA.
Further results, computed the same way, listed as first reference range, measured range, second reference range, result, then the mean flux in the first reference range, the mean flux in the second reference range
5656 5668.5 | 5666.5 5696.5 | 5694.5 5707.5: -1.01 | 1.62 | 1.67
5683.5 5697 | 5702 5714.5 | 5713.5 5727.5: 0.86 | 1.72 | 1.76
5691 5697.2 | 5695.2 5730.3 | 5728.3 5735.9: 1.08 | 1.77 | 1.71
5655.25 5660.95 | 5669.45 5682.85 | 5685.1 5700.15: -0.32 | 1.57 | 1.71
